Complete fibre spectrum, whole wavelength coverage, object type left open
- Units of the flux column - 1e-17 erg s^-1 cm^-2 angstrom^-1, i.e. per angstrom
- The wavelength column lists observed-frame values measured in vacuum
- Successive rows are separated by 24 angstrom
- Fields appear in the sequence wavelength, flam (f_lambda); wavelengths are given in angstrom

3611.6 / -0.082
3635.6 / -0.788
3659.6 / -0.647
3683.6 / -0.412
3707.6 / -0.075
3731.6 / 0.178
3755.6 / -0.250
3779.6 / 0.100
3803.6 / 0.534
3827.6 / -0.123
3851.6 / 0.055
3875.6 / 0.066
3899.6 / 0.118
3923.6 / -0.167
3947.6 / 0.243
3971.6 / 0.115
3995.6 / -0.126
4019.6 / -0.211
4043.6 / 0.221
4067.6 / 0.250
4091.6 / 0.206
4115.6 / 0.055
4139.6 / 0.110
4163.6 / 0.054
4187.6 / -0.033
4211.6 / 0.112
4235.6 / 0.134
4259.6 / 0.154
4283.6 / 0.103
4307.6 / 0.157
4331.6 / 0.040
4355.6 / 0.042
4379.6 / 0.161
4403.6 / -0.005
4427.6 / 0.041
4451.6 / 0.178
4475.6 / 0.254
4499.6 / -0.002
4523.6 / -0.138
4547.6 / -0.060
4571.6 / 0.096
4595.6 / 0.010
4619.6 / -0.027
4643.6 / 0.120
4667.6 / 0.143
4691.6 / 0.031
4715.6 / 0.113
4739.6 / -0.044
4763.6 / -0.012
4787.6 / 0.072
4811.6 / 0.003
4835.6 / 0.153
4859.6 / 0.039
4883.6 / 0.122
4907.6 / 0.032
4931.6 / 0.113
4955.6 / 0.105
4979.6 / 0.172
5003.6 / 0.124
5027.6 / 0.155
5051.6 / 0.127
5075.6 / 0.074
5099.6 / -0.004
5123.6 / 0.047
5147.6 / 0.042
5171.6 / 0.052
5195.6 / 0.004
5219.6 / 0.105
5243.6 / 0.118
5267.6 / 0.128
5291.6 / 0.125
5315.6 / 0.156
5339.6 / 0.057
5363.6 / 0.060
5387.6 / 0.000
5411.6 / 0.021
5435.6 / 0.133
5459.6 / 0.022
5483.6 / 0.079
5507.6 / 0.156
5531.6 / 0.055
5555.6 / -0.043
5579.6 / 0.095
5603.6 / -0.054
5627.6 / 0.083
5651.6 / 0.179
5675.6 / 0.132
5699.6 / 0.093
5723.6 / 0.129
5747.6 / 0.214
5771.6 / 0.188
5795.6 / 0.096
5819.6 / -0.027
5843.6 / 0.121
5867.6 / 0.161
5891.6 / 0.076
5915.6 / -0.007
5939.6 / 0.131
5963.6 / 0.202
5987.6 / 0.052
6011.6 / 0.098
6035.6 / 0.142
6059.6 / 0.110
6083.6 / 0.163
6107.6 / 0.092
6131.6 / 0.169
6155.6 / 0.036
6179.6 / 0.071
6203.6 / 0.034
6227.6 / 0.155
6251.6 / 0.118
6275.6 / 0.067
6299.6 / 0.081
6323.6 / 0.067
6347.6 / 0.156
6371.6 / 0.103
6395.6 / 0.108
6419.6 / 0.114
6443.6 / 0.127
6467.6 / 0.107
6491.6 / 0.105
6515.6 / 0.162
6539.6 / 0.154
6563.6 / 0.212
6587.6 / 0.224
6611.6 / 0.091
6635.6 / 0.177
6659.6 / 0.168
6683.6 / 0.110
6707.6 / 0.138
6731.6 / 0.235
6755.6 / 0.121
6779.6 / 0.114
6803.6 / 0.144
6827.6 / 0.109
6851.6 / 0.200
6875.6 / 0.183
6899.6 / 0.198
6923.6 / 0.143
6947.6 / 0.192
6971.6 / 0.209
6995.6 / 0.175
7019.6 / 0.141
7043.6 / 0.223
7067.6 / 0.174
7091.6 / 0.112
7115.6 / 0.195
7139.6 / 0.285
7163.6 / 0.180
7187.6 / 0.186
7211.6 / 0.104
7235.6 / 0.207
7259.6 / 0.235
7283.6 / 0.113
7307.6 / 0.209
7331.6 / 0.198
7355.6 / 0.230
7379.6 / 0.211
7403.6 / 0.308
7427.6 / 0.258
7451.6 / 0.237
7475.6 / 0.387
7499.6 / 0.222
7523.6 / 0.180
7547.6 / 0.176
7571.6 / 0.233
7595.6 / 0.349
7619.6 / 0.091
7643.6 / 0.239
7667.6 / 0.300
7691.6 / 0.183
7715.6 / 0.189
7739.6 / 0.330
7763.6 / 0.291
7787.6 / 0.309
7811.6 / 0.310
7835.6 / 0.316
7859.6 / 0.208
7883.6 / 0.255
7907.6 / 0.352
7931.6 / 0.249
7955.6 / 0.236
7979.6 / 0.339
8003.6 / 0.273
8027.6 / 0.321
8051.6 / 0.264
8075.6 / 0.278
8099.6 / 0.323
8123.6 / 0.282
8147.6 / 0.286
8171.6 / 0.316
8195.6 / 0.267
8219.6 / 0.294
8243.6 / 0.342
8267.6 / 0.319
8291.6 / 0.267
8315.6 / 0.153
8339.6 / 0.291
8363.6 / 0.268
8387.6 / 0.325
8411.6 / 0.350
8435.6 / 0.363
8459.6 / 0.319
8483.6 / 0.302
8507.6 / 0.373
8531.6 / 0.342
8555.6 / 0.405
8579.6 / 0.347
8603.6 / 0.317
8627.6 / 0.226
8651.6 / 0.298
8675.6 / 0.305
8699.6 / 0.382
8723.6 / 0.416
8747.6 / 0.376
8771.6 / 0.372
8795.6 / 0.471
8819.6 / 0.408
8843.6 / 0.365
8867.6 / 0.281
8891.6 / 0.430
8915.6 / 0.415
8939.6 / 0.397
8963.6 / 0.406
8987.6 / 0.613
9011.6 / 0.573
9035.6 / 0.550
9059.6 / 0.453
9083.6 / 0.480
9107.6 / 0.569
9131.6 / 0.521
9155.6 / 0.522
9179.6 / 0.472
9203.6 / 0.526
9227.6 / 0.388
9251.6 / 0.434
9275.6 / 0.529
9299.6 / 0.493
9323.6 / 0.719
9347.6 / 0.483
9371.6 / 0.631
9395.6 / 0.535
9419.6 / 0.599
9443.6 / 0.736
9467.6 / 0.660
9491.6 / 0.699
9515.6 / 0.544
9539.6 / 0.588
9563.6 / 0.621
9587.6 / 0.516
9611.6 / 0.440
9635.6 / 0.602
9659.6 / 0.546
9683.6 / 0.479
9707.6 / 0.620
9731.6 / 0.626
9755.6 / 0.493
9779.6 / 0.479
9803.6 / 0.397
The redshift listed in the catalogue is 1.25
